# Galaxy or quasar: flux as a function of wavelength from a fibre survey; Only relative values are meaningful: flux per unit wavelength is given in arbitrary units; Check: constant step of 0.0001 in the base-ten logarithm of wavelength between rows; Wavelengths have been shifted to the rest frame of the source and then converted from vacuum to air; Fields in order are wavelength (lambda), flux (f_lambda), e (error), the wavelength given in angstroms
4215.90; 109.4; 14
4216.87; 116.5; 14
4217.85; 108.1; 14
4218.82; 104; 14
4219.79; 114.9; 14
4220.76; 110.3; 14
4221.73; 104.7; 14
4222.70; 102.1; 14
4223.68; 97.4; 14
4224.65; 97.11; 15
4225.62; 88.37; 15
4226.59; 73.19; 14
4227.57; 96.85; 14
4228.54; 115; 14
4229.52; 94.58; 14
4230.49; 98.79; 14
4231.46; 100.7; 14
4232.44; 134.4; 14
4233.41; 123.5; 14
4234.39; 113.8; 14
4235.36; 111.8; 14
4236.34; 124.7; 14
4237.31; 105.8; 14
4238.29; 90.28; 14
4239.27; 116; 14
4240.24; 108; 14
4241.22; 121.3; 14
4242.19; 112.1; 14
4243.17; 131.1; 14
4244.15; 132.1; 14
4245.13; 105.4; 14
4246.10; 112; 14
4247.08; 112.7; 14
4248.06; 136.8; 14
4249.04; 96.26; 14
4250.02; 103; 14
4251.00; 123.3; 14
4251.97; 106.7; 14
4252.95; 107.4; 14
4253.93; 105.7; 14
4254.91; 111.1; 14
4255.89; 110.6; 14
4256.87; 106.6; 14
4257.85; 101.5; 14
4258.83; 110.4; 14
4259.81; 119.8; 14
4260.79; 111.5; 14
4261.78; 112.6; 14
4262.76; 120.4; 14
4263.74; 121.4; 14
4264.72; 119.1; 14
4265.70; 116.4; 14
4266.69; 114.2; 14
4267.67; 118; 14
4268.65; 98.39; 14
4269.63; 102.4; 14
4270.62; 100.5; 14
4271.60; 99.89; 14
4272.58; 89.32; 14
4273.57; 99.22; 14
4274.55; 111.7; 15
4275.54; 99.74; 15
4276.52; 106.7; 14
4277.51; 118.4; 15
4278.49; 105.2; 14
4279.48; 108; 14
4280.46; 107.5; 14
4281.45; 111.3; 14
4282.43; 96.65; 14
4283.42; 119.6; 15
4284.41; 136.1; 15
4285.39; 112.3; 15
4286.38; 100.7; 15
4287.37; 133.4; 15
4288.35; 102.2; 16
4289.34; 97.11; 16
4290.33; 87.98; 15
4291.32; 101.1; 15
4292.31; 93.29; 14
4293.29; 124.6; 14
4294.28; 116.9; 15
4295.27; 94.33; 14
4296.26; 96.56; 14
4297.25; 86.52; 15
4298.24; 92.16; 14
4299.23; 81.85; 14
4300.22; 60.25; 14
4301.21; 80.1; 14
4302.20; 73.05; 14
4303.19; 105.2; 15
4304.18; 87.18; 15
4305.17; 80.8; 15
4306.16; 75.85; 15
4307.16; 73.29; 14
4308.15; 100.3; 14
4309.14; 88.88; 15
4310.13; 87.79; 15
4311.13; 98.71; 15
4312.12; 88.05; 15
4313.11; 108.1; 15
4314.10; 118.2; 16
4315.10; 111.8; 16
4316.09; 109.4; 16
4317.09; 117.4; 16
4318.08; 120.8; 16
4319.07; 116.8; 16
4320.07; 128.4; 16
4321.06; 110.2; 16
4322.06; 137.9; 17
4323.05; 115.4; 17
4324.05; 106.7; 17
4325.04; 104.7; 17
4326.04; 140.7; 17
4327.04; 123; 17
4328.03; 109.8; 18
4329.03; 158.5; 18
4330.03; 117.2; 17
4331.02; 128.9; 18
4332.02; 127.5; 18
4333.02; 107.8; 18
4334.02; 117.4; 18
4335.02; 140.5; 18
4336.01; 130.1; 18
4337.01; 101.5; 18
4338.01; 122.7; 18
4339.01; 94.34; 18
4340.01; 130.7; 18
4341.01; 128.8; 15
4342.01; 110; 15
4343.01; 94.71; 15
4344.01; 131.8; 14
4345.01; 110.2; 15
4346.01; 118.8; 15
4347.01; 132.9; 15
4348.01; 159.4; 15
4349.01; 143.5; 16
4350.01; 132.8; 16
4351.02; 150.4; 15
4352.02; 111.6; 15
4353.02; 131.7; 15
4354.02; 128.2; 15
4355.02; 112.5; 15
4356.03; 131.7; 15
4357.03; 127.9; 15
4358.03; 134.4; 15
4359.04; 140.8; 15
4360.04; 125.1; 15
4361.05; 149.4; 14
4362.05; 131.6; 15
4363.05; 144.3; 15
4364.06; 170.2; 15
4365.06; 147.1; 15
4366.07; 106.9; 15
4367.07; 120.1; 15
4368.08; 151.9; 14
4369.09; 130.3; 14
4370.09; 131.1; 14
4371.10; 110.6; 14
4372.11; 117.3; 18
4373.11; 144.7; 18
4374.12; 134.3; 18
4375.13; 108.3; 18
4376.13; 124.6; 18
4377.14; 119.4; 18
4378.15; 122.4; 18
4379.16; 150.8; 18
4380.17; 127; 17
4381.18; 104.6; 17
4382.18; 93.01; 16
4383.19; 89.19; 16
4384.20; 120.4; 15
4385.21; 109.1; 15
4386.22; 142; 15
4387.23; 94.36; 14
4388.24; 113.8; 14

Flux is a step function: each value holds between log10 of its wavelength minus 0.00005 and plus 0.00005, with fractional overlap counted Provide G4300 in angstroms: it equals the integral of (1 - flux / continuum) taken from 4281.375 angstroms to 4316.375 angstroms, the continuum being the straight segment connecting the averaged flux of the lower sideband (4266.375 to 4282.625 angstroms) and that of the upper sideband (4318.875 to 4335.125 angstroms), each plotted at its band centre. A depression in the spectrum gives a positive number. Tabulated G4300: 4.7 angstroms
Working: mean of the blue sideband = 105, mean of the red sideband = 123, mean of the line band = 97.9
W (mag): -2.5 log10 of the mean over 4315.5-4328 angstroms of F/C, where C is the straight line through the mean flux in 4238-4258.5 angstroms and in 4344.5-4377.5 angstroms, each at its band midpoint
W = 0.05 mag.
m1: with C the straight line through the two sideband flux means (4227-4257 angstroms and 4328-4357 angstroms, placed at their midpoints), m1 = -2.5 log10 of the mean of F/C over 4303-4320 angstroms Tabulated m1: 0.208 mag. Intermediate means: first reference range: 112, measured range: 99.9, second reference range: 125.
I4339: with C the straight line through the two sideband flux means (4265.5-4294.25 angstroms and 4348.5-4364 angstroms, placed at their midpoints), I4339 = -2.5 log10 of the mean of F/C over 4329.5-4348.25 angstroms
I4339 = 0.06 mag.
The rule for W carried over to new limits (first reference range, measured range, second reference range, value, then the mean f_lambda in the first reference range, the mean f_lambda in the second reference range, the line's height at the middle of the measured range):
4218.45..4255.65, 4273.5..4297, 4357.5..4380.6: 0.097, 109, 132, 118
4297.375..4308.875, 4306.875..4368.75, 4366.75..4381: -0.170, 83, 128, 105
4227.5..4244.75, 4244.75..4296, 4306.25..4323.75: 0.013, 113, 107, 110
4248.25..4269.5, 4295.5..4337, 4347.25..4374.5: 0.171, 111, 134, 124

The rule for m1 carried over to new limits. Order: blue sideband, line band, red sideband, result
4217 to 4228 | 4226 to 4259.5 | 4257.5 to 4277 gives -0.064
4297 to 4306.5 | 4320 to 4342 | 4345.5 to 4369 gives -0.112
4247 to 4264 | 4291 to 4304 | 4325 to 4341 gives 0.262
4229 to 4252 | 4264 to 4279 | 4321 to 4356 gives 0.095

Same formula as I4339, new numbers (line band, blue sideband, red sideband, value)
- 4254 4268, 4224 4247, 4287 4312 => -0.11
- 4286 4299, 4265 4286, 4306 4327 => 0.07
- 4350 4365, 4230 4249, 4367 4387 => -0.12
